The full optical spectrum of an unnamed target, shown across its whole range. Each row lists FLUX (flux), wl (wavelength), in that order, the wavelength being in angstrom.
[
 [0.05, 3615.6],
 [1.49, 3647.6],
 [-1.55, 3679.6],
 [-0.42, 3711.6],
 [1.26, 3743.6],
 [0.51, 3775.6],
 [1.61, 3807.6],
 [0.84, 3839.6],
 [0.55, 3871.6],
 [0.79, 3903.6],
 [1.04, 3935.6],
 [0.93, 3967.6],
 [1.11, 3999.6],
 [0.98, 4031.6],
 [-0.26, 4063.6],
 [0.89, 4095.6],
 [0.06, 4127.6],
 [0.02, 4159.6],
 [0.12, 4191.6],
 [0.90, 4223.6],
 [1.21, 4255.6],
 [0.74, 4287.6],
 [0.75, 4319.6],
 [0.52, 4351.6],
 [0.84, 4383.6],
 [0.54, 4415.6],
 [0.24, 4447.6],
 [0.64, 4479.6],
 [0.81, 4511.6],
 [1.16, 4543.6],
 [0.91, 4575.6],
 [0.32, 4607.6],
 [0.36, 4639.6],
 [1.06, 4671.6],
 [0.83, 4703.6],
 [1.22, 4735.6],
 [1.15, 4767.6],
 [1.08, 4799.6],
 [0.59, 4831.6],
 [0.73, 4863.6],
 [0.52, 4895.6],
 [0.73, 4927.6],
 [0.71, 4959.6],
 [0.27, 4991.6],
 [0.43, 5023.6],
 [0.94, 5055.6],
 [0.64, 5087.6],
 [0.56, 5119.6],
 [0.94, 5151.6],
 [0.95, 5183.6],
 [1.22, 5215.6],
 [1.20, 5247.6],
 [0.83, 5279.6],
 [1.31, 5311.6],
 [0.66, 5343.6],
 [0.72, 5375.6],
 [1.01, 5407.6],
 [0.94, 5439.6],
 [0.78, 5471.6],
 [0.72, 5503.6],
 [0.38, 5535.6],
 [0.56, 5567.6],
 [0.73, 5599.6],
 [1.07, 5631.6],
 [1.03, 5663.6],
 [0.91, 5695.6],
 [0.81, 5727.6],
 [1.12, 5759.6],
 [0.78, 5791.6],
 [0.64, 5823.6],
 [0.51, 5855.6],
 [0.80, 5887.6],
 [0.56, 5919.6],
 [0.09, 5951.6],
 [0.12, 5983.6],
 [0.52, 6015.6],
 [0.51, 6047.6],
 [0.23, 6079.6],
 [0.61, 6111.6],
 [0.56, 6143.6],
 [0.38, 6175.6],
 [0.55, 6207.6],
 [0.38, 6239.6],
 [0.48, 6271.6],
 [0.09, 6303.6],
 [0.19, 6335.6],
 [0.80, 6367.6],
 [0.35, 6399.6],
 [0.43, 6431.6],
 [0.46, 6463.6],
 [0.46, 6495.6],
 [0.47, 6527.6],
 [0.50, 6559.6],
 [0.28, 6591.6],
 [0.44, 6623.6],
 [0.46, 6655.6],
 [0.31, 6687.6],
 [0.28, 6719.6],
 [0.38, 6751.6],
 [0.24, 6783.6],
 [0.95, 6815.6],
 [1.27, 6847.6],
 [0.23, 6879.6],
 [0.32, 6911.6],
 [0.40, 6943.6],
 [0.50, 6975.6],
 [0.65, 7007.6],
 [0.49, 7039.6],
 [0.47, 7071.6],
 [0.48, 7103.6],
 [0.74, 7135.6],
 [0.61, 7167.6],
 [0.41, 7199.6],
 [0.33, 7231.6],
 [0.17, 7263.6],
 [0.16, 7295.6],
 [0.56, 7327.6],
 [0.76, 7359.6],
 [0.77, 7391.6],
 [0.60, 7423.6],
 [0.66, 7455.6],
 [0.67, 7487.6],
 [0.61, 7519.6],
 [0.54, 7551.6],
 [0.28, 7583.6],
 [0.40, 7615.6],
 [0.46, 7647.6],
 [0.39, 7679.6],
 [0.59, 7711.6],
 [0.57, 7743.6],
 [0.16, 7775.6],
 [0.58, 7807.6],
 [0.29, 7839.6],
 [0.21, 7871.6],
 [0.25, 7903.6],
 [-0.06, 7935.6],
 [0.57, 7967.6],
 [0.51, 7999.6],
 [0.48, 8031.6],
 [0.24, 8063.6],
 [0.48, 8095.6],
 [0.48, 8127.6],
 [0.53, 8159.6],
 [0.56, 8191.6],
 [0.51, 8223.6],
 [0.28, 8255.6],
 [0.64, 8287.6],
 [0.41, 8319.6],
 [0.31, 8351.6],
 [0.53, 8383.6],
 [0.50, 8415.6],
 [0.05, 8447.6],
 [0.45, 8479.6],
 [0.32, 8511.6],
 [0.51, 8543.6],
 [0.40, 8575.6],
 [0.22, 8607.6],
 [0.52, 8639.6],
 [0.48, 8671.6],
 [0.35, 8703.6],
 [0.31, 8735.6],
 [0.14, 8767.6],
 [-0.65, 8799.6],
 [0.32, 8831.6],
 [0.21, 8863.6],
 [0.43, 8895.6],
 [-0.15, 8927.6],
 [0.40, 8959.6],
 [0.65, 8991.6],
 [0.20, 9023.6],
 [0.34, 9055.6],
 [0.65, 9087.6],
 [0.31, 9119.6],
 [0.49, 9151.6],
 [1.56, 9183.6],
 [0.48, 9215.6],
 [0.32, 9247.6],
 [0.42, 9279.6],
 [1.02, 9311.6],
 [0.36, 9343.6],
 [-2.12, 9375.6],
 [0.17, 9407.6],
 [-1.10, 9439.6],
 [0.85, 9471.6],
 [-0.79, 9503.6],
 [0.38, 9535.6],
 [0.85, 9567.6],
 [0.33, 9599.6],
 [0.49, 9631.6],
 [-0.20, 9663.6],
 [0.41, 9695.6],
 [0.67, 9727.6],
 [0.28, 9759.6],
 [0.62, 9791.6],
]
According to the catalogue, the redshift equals 0.83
